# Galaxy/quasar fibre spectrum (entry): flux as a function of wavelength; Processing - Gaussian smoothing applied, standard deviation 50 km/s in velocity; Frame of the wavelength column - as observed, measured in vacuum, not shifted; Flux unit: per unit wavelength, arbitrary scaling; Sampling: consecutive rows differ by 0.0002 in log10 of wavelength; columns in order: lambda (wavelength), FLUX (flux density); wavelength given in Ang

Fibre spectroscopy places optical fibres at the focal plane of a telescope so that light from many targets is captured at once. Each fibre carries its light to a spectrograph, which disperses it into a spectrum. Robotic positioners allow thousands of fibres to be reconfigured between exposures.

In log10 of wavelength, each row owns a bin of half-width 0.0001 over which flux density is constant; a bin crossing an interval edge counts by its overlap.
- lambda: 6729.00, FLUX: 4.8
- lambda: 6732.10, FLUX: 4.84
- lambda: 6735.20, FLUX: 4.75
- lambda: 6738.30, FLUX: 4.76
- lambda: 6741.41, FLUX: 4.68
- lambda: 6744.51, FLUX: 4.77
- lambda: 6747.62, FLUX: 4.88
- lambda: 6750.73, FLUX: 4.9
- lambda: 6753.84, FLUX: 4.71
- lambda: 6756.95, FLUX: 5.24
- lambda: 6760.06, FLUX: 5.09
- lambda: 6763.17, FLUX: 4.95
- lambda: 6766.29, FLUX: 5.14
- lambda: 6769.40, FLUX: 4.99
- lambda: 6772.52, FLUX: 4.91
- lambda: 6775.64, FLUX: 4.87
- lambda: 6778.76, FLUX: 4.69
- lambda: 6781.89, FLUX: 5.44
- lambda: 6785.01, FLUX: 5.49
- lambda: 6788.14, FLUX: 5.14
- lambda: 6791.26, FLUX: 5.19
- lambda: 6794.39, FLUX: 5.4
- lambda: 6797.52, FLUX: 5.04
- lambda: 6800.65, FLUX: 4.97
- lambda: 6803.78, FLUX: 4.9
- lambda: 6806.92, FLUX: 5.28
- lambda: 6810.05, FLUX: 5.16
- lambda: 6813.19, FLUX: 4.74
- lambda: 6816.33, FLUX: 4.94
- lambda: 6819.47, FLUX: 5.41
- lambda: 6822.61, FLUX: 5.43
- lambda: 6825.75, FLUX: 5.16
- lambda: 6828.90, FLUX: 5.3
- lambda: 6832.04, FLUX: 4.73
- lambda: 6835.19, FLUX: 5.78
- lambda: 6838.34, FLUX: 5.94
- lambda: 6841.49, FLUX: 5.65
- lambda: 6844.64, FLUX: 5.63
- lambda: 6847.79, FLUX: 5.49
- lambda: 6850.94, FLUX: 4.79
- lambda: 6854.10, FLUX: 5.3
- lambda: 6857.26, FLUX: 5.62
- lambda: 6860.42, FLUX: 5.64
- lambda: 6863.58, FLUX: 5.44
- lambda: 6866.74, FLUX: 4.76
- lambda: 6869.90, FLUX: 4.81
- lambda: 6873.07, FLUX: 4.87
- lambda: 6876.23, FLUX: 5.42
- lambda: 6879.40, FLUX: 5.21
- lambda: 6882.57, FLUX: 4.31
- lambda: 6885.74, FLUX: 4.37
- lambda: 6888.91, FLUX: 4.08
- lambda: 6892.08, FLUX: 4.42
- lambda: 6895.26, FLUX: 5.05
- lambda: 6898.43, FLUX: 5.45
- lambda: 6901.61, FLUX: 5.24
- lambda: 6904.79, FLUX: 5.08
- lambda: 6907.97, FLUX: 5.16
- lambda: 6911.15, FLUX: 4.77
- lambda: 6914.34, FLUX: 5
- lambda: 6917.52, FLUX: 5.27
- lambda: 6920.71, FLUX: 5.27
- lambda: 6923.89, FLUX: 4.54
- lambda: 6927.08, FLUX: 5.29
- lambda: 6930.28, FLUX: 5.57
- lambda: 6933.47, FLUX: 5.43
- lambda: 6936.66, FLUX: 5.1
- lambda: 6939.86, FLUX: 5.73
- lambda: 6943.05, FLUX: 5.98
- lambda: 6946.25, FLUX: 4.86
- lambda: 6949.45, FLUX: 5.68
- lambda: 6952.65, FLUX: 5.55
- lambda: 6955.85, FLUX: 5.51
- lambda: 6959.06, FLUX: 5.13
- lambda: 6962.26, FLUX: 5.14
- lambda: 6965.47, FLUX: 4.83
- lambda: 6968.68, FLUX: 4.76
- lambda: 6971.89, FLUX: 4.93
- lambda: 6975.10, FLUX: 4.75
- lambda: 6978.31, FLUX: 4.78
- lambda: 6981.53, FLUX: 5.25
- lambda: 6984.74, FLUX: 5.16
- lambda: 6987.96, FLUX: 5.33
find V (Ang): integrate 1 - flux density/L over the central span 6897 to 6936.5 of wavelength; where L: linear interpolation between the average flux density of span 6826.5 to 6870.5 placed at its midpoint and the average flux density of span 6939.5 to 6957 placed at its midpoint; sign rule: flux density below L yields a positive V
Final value 2.3 Ang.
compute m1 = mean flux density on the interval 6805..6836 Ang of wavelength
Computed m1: 5.17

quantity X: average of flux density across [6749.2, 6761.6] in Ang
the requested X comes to 4.99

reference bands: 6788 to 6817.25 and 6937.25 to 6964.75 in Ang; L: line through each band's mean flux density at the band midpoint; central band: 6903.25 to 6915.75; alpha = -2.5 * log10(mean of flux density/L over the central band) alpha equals 0.07 mag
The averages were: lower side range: 5.08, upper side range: 5.41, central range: 5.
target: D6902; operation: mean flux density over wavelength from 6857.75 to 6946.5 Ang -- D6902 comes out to 5.09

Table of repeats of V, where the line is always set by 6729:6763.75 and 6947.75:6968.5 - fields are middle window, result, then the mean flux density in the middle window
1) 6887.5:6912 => 1.1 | 4.92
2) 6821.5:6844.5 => -1.9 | 5.44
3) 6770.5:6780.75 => 0.1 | 4.85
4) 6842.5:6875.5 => -1.1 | 5.25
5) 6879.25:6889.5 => 1.4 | 4.43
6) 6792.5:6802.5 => -0.3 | 5.13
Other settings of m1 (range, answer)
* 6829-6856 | 5.41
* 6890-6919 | 5.03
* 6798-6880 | 5.24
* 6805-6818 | 5.03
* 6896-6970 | 5.23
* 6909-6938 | 5.14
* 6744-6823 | 5.06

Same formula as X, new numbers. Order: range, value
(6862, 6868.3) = 5.1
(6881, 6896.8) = 4.44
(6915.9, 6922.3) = 5.27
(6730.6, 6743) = 4.76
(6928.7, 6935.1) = 5.5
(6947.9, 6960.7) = 5.47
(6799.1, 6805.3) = 4.94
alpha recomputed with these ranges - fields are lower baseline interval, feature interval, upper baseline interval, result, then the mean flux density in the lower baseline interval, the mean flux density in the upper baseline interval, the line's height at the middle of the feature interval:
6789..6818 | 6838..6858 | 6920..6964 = -0.06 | 5.07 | 5.34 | 5.16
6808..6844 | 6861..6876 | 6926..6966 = 0.06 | 5.3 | 5.38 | 5.33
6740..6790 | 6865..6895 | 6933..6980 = 0.09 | 5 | 5.2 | 5.12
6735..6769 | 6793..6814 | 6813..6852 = 0.02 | 4.91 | 5.33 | 5.18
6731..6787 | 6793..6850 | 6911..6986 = -0.05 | 4.95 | 5.19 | 5.03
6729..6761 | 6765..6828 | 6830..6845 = 0.02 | 4.85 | 5.53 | 5.23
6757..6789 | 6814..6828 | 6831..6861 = 0.03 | 5.08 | 5.46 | 5.33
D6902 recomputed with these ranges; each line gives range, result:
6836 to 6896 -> 5.1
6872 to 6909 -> 4.89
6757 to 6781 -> 4.98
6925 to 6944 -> 5.48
